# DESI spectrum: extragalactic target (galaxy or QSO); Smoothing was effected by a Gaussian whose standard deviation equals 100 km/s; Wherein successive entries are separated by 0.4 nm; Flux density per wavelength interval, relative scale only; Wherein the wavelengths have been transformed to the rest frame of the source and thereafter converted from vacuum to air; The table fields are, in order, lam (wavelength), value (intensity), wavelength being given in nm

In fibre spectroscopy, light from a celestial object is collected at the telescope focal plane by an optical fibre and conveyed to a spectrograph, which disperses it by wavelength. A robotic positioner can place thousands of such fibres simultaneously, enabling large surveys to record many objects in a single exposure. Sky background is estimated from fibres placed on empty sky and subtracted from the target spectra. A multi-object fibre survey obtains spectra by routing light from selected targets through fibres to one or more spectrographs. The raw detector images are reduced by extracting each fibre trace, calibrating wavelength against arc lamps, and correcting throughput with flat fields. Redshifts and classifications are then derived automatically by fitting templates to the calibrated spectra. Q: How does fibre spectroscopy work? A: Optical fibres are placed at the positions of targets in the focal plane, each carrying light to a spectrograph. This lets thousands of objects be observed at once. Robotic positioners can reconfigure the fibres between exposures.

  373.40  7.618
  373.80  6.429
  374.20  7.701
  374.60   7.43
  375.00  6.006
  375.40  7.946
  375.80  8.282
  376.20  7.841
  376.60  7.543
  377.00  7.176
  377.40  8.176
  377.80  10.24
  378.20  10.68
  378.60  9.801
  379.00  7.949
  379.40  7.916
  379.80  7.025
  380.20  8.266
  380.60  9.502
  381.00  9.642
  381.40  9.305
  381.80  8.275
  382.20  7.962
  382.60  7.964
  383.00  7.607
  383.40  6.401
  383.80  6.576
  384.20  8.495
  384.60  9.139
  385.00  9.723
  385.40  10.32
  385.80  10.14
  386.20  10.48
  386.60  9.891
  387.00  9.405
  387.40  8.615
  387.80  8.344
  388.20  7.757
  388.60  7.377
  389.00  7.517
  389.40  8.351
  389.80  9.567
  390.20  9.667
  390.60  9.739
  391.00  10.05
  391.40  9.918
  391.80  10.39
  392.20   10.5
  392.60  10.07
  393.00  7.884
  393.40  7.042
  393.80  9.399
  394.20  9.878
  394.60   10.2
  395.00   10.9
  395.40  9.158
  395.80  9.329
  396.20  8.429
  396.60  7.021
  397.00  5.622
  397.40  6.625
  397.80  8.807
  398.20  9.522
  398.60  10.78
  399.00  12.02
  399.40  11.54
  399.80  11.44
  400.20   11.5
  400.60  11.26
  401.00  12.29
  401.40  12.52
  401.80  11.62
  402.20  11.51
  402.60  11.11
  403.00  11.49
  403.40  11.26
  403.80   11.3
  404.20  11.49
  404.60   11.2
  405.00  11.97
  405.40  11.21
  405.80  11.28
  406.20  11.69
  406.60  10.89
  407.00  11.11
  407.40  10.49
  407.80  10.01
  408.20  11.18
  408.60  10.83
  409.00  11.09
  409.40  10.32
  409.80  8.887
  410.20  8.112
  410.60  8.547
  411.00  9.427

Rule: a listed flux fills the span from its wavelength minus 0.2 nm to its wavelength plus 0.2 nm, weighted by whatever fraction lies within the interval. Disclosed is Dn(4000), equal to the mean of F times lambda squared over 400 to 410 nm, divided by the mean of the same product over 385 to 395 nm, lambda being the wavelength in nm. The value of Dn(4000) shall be 1.29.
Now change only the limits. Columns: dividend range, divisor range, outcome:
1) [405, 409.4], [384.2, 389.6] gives 1.36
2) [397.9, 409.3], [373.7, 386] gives 1.52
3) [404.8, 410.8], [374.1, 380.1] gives 1.51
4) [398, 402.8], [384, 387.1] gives 1.27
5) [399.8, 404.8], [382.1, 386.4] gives 1.46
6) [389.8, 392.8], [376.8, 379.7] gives 1.22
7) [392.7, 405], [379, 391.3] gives 1.26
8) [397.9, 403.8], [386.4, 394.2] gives 1.33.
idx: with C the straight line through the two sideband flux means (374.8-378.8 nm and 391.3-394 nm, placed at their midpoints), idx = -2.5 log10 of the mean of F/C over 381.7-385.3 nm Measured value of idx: 0.09 mag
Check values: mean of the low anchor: 8.37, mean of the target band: 8.07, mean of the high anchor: 9.29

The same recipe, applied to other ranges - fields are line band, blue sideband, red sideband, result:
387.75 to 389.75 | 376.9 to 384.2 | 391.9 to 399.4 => 0.11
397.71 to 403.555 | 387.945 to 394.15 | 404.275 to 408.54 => -0.10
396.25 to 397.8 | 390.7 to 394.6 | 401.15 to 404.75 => 0.44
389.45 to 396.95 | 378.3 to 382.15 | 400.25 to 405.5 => 0.11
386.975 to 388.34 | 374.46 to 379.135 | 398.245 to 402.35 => 0.16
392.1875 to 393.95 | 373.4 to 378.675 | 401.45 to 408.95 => 0.13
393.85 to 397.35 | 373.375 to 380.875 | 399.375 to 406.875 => 0.20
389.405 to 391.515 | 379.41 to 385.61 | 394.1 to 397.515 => -0.14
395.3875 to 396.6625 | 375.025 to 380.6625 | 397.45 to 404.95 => 0.23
